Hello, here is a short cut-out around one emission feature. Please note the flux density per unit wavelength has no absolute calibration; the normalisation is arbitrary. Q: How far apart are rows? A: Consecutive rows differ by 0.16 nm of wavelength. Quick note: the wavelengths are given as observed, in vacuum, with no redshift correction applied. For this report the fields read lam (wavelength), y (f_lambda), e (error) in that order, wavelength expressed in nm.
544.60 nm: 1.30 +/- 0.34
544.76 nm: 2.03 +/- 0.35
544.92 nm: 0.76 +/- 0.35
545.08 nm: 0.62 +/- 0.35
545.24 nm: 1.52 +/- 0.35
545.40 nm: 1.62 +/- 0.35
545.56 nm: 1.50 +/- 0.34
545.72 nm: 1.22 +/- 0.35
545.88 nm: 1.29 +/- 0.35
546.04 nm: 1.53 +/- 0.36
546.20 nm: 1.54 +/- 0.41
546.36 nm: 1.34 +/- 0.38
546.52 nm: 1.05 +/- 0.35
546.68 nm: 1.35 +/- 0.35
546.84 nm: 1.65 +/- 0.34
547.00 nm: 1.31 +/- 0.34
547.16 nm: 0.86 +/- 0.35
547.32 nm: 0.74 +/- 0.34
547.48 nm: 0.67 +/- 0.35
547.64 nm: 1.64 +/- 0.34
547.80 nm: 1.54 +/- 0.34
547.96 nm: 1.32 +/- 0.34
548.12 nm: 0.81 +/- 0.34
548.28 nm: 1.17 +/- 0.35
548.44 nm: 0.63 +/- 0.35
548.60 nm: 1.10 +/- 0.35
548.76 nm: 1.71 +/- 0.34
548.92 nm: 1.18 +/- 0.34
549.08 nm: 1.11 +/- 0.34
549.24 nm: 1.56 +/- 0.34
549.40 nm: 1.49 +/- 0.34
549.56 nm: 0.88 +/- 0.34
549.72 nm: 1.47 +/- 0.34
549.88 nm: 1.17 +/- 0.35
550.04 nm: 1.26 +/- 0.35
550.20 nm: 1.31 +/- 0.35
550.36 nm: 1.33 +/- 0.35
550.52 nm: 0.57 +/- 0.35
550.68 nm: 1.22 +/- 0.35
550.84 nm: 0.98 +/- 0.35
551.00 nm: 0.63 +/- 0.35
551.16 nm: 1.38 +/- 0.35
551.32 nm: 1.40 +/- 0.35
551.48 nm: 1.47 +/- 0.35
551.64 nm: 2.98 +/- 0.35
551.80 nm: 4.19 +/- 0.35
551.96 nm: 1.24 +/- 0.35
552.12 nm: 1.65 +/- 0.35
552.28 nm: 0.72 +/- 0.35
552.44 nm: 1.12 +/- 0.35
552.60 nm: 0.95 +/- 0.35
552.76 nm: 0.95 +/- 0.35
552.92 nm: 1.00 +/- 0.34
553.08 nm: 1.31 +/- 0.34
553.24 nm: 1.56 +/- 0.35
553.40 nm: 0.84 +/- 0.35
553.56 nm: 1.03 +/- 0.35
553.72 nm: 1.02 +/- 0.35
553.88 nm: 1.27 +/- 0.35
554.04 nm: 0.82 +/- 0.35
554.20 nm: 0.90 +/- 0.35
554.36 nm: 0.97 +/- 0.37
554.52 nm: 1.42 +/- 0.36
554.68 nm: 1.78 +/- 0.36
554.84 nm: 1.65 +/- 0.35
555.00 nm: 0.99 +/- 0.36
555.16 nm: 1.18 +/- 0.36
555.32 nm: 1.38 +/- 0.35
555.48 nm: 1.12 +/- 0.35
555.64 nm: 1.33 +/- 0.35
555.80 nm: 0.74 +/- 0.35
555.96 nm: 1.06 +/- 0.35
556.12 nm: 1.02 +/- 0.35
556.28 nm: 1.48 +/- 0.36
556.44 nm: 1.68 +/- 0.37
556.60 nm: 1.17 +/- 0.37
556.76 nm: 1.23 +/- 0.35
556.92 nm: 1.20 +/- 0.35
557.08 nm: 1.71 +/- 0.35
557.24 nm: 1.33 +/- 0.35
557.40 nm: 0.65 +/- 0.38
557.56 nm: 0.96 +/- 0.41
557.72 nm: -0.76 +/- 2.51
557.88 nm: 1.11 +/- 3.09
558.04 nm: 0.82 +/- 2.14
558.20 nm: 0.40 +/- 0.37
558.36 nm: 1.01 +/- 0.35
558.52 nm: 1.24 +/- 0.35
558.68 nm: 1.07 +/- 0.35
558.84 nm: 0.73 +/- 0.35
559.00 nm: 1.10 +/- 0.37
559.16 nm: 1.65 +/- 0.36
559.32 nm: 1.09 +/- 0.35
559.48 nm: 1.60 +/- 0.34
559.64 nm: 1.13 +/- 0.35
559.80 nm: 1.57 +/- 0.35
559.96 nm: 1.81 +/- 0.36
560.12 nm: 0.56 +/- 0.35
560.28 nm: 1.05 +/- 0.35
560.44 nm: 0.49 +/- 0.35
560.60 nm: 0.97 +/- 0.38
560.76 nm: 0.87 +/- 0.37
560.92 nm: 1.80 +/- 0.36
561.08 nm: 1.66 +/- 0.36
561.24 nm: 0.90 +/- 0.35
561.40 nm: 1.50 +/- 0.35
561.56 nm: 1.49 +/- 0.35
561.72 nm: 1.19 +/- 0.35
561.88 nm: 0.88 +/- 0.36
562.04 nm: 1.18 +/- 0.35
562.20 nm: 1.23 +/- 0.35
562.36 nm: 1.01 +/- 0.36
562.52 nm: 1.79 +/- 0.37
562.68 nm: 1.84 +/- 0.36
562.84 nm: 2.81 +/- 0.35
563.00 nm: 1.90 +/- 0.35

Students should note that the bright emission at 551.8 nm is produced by H-beta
